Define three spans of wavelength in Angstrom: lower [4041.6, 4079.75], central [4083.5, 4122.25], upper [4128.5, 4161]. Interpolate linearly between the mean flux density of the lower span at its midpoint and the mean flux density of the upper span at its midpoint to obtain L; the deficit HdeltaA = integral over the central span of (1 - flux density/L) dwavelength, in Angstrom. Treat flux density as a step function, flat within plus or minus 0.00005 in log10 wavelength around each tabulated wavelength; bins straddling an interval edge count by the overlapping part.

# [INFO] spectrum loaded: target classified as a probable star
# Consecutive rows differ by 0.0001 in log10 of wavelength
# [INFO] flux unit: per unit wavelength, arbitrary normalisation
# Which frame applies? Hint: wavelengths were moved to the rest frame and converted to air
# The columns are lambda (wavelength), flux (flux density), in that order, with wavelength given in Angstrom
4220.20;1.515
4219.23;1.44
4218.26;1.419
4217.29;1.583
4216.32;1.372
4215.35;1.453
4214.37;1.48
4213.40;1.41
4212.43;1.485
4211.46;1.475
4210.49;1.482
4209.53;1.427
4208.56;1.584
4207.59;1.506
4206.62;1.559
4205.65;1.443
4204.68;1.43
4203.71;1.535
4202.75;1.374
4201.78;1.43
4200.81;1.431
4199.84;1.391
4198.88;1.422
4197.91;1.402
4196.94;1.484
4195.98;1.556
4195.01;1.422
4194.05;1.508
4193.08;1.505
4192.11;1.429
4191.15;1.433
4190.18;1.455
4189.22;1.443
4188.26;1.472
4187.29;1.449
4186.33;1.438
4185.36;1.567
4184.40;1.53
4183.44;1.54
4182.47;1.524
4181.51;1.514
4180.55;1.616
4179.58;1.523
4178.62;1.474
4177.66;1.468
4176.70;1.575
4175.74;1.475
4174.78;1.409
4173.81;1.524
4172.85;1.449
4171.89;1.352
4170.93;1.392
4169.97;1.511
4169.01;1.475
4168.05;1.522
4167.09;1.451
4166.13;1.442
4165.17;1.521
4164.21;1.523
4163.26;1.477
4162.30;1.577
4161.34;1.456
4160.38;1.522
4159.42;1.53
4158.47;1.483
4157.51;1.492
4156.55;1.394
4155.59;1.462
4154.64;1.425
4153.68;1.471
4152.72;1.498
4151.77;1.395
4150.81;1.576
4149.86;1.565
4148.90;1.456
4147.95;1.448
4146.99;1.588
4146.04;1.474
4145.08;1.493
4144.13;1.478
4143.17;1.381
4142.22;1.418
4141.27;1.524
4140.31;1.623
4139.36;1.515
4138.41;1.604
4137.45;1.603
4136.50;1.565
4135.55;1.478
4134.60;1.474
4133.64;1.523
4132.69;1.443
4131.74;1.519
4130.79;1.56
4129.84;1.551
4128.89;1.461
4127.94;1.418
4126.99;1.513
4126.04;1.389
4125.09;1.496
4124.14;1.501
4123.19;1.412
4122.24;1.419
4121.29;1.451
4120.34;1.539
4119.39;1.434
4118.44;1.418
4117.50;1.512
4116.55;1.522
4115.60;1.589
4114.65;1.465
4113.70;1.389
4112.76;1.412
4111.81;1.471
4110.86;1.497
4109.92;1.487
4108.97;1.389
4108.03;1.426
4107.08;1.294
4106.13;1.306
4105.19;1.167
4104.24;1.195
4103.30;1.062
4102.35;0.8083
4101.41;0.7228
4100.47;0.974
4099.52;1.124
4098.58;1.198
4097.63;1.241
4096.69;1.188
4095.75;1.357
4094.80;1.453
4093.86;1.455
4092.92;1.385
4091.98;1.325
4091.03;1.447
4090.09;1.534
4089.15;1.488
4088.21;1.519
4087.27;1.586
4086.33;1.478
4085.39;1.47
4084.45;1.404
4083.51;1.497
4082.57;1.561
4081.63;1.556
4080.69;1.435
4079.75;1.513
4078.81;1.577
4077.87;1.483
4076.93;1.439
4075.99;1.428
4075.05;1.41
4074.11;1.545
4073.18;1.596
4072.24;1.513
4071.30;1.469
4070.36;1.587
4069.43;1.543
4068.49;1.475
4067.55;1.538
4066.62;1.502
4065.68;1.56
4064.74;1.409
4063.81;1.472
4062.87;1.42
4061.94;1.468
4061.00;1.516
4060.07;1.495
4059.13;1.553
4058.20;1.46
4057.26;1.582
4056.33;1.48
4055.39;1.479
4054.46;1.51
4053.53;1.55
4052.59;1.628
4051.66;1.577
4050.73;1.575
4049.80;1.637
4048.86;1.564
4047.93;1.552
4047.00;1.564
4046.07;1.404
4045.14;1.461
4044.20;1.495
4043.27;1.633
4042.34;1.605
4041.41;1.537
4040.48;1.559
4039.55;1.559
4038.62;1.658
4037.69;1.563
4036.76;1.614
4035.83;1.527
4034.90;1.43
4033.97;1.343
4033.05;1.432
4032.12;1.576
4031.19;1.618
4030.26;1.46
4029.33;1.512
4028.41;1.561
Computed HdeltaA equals 3.9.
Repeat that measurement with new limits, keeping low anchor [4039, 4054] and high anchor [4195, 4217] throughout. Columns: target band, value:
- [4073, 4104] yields 3.3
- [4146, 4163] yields 0.0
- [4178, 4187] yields -0.3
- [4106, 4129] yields 1.0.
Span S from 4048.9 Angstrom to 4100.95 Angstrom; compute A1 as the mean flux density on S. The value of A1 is 1.47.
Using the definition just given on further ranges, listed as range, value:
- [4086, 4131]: 1.37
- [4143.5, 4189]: 1.49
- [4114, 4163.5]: 1.49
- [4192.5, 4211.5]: 1.47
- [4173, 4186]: 1.51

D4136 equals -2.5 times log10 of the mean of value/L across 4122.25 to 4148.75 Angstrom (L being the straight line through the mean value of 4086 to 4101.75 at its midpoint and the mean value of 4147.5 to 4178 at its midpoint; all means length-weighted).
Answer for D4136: -0.06 mag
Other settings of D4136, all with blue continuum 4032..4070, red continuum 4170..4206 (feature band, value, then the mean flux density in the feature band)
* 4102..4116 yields 0.13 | 1.33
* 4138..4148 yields -0.01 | 1.51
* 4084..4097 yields 0.05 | 1.44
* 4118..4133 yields 0.02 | 1.47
